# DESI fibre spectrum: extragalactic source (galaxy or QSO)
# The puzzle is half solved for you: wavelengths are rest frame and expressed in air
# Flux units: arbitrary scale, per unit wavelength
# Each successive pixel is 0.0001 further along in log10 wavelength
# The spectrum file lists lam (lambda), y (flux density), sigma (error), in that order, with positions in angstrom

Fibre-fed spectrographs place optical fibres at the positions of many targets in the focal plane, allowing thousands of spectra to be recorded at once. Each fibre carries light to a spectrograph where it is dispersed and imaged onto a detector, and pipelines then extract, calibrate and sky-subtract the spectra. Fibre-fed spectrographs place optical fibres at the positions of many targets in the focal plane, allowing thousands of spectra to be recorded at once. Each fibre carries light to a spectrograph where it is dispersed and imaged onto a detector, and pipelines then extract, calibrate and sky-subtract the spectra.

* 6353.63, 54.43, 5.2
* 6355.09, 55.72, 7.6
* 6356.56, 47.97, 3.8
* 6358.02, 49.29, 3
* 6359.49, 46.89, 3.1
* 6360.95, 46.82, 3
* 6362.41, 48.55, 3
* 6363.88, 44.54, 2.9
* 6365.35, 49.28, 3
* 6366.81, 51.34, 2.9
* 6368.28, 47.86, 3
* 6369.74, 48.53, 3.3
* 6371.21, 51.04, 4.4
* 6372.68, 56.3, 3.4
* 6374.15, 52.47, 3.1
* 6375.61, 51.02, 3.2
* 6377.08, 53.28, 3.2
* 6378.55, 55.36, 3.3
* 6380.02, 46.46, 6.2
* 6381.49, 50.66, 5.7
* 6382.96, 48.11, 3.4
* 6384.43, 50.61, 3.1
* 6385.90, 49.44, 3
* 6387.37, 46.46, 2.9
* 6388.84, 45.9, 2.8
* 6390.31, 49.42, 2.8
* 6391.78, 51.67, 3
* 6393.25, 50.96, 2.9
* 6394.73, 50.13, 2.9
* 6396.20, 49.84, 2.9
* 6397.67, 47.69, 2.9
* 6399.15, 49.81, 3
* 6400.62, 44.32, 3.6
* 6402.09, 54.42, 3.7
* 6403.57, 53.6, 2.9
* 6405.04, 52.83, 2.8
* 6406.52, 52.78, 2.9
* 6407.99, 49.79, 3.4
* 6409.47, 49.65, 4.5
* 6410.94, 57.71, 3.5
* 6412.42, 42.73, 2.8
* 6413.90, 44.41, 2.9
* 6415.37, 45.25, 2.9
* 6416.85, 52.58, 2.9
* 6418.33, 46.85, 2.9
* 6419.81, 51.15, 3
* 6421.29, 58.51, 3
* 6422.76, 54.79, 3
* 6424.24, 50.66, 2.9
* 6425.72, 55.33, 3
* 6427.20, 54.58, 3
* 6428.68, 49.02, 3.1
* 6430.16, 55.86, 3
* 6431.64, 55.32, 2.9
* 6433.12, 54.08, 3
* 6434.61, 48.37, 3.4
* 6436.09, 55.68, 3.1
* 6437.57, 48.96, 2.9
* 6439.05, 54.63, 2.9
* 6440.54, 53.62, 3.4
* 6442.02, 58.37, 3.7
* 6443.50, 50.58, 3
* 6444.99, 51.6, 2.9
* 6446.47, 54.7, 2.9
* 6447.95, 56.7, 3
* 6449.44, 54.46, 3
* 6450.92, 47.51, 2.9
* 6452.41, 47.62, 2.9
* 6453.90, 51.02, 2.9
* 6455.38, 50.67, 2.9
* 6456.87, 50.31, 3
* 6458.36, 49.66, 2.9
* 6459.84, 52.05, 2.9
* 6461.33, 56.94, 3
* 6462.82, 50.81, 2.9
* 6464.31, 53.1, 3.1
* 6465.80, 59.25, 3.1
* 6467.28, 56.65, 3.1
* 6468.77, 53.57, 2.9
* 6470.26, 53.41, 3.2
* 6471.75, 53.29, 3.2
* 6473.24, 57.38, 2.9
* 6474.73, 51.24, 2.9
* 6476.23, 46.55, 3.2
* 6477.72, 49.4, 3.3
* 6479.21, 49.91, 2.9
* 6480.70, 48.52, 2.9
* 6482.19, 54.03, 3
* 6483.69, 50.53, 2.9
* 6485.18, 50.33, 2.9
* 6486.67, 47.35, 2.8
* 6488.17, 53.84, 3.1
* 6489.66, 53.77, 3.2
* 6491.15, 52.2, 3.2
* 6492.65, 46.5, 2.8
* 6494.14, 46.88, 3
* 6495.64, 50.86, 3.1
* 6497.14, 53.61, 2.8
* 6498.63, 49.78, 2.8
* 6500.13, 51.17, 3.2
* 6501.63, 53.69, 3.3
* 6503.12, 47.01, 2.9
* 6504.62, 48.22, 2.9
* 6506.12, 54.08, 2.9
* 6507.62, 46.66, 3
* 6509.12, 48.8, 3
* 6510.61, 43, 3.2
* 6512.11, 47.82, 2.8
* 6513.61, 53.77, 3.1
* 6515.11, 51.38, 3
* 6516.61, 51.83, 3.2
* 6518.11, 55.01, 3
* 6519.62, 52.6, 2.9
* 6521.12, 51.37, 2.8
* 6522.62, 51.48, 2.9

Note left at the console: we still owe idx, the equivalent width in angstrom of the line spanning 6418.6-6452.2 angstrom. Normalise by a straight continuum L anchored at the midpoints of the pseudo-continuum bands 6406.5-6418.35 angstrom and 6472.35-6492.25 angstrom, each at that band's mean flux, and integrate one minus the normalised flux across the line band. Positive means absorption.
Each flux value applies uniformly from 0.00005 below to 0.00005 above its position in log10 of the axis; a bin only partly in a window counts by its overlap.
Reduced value -2.4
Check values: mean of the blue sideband 49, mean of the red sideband 51.1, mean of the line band 53.2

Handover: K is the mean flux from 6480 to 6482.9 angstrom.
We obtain 51.3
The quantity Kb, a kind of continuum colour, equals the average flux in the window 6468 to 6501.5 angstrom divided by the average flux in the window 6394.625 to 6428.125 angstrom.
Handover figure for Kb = 1.01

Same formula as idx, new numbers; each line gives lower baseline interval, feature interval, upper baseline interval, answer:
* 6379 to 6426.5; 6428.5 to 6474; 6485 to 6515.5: -2.7 angstrom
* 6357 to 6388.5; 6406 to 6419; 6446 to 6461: 0.4 angstrom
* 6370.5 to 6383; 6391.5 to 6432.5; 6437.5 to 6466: 0.8 angstrom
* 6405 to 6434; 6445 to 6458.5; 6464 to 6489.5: 0.1 angstrom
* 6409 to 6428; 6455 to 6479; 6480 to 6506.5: -0.9 angstrom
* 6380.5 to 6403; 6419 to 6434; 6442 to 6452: -0.7 angstrom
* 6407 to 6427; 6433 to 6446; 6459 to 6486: -0.3 angstrom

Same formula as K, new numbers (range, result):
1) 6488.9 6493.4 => 50.9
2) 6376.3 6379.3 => 54.2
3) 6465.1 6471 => 55.8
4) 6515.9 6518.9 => 53.3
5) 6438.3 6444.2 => 54.3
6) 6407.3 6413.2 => 49.9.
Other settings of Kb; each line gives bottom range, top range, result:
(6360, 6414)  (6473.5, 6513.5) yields 1.00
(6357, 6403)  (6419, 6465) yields 1.06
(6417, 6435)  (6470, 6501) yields 0.96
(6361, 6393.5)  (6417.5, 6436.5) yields 1.06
